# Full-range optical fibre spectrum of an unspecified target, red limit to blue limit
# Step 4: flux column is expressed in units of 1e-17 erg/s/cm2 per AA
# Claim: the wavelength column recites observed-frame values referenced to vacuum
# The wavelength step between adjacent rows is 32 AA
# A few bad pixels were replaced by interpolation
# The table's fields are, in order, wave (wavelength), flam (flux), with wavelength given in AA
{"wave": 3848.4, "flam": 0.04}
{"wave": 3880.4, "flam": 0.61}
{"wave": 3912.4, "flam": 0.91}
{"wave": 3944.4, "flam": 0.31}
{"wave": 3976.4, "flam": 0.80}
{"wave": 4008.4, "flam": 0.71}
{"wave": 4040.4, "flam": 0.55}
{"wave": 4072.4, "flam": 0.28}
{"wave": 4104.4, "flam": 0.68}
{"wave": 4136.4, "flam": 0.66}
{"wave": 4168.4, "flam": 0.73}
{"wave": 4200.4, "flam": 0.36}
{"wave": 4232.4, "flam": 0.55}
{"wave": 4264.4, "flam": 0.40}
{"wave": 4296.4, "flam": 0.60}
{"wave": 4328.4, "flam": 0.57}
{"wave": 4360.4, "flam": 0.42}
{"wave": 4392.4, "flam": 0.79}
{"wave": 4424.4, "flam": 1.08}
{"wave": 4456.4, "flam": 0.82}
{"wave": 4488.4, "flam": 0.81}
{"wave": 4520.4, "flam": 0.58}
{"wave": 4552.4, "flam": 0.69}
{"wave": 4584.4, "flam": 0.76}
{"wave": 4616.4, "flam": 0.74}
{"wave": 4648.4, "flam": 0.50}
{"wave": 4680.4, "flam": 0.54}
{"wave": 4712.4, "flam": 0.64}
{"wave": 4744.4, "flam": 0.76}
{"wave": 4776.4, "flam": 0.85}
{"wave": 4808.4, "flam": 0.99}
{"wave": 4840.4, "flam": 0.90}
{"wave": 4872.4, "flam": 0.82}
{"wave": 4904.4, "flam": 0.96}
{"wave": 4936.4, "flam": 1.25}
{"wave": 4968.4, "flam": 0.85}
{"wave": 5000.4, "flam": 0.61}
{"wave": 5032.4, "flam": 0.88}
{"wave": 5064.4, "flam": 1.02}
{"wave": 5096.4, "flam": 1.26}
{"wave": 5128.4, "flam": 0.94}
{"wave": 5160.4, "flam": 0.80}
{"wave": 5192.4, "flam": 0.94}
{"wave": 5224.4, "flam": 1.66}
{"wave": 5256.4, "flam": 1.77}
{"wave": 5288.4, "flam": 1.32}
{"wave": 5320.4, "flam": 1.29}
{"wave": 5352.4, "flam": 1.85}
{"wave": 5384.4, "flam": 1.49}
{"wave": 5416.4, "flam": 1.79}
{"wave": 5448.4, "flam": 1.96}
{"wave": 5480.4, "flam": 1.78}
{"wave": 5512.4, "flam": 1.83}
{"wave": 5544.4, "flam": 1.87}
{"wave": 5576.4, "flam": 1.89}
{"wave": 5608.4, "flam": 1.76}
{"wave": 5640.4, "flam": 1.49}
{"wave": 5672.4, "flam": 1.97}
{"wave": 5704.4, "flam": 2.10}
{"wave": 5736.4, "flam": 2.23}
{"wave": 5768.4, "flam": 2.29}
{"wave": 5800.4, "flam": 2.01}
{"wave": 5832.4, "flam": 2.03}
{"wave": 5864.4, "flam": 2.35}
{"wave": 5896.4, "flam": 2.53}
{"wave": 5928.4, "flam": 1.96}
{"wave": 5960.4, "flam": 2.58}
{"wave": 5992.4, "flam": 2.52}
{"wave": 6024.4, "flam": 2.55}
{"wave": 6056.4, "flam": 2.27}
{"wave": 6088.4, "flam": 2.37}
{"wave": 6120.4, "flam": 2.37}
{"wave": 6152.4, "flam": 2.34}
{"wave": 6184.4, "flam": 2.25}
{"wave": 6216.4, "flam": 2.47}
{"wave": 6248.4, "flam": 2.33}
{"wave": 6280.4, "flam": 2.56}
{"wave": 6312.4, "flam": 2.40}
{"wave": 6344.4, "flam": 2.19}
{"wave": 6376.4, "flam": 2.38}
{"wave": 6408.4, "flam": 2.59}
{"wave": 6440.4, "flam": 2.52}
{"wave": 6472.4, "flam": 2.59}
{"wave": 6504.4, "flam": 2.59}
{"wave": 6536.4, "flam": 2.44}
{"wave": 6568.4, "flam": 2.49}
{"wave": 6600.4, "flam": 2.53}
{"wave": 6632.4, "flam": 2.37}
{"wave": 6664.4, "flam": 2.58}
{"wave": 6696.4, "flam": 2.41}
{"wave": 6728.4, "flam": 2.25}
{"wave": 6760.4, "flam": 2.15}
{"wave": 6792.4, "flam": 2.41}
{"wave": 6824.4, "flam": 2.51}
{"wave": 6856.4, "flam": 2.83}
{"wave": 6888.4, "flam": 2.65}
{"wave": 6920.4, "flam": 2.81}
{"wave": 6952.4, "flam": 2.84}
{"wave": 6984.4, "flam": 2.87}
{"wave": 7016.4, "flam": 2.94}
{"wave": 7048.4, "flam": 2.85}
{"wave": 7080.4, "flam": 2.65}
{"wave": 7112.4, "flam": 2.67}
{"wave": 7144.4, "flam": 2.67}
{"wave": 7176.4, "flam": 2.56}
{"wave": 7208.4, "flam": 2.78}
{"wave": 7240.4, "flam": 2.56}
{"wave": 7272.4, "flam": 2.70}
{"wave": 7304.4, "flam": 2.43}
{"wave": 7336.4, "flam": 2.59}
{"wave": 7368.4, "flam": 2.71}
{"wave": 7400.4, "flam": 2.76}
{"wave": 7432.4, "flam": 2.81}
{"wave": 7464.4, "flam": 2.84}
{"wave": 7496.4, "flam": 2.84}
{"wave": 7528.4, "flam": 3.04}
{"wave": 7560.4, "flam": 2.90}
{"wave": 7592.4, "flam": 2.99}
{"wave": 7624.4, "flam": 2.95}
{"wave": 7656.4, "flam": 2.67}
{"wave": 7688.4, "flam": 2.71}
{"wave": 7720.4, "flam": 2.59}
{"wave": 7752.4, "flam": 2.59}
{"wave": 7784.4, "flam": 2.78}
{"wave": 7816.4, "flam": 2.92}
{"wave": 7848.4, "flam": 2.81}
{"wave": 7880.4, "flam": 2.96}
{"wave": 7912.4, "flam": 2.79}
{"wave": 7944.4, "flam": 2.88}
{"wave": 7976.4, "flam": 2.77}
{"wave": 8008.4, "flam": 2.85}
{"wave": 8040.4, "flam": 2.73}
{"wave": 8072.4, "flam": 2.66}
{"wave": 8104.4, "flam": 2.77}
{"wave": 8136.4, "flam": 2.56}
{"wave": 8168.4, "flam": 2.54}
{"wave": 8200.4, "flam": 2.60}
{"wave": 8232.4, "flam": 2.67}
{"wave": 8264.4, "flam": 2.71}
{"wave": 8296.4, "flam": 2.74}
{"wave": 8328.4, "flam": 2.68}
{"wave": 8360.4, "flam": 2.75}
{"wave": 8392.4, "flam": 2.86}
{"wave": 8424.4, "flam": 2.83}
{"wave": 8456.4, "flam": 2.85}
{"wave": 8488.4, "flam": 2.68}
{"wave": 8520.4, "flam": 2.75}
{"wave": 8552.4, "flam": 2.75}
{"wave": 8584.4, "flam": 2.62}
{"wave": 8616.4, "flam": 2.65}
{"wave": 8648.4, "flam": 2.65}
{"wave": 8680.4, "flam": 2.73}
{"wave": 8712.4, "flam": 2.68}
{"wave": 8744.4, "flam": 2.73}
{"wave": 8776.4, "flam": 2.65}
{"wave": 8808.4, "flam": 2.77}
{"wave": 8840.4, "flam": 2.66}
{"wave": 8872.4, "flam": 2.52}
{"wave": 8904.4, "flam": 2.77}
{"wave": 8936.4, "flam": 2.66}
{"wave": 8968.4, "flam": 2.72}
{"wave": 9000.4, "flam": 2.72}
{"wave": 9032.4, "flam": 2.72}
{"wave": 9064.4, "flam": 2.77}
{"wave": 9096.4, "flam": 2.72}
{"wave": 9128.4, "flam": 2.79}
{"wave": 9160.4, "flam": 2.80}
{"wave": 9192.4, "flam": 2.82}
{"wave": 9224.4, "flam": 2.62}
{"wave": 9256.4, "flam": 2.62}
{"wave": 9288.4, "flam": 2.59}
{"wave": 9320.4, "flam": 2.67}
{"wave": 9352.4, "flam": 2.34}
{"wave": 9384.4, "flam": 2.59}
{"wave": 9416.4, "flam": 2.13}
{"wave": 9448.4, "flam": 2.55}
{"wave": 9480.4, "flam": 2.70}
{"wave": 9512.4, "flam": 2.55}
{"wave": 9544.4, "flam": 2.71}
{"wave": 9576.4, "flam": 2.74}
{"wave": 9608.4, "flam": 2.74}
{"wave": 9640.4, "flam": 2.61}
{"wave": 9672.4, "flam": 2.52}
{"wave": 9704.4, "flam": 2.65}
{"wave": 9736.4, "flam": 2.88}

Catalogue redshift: 0.31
